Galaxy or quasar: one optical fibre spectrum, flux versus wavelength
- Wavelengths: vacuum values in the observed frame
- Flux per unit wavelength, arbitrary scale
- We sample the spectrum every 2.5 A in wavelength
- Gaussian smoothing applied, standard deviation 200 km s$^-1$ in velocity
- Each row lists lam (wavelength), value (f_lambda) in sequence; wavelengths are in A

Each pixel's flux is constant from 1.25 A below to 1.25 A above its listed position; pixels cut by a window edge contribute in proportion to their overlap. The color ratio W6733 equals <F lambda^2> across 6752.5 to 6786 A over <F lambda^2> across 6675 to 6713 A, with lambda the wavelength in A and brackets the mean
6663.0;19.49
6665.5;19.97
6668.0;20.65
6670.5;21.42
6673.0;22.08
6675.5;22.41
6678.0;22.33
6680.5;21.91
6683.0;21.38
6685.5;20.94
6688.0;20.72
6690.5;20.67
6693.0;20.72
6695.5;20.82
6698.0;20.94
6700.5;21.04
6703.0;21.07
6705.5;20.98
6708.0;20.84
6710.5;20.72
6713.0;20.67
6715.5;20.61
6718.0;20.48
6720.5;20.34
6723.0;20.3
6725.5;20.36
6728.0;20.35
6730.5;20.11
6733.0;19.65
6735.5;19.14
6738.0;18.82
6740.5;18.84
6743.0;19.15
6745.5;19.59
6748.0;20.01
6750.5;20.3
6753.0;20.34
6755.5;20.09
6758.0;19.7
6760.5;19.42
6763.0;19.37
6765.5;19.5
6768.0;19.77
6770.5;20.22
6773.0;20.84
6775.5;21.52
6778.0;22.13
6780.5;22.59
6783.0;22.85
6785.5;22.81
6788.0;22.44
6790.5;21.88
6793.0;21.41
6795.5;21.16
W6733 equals 1.01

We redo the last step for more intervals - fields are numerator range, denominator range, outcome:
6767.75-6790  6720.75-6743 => 1.12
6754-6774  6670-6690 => 0.94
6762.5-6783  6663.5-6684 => 1.00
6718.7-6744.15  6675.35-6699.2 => 0.94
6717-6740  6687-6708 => 0.96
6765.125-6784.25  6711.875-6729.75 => 1.06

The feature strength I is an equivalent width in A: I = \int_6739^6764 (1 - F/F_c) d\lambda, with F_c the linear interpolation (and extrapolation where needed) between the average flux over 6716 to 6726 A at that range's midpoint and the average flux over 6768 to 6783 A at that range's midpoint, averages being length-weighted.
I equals 1.5 A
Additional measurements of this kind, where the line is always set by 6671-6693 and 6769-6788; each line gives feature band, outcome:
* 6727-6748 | 2.2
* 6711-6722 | 0.6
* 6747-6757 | 0.7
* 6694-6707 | 0.4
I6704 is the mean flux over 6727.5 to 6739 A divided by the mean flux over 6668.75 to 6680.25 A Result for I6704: 0.89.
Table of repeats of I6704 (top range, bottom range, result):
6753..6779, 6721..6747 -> 1.03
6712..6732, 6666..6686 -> 0.94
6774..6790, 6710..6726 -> 1.09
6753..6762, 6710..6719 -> 0.96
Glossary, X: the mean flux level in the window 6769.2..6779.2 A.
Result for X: 21.2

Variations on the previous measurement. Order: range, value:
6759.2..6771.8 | 19.7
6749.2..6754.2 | 20.3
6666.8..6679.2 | 21.8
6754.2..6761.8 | 19.7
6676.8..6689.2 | 21.5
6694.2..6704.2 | 21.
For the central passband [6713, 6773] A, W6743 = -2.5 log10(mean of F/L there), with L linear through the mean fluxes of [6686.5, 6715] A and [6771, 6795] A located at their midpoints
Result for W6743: 0.08 mag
